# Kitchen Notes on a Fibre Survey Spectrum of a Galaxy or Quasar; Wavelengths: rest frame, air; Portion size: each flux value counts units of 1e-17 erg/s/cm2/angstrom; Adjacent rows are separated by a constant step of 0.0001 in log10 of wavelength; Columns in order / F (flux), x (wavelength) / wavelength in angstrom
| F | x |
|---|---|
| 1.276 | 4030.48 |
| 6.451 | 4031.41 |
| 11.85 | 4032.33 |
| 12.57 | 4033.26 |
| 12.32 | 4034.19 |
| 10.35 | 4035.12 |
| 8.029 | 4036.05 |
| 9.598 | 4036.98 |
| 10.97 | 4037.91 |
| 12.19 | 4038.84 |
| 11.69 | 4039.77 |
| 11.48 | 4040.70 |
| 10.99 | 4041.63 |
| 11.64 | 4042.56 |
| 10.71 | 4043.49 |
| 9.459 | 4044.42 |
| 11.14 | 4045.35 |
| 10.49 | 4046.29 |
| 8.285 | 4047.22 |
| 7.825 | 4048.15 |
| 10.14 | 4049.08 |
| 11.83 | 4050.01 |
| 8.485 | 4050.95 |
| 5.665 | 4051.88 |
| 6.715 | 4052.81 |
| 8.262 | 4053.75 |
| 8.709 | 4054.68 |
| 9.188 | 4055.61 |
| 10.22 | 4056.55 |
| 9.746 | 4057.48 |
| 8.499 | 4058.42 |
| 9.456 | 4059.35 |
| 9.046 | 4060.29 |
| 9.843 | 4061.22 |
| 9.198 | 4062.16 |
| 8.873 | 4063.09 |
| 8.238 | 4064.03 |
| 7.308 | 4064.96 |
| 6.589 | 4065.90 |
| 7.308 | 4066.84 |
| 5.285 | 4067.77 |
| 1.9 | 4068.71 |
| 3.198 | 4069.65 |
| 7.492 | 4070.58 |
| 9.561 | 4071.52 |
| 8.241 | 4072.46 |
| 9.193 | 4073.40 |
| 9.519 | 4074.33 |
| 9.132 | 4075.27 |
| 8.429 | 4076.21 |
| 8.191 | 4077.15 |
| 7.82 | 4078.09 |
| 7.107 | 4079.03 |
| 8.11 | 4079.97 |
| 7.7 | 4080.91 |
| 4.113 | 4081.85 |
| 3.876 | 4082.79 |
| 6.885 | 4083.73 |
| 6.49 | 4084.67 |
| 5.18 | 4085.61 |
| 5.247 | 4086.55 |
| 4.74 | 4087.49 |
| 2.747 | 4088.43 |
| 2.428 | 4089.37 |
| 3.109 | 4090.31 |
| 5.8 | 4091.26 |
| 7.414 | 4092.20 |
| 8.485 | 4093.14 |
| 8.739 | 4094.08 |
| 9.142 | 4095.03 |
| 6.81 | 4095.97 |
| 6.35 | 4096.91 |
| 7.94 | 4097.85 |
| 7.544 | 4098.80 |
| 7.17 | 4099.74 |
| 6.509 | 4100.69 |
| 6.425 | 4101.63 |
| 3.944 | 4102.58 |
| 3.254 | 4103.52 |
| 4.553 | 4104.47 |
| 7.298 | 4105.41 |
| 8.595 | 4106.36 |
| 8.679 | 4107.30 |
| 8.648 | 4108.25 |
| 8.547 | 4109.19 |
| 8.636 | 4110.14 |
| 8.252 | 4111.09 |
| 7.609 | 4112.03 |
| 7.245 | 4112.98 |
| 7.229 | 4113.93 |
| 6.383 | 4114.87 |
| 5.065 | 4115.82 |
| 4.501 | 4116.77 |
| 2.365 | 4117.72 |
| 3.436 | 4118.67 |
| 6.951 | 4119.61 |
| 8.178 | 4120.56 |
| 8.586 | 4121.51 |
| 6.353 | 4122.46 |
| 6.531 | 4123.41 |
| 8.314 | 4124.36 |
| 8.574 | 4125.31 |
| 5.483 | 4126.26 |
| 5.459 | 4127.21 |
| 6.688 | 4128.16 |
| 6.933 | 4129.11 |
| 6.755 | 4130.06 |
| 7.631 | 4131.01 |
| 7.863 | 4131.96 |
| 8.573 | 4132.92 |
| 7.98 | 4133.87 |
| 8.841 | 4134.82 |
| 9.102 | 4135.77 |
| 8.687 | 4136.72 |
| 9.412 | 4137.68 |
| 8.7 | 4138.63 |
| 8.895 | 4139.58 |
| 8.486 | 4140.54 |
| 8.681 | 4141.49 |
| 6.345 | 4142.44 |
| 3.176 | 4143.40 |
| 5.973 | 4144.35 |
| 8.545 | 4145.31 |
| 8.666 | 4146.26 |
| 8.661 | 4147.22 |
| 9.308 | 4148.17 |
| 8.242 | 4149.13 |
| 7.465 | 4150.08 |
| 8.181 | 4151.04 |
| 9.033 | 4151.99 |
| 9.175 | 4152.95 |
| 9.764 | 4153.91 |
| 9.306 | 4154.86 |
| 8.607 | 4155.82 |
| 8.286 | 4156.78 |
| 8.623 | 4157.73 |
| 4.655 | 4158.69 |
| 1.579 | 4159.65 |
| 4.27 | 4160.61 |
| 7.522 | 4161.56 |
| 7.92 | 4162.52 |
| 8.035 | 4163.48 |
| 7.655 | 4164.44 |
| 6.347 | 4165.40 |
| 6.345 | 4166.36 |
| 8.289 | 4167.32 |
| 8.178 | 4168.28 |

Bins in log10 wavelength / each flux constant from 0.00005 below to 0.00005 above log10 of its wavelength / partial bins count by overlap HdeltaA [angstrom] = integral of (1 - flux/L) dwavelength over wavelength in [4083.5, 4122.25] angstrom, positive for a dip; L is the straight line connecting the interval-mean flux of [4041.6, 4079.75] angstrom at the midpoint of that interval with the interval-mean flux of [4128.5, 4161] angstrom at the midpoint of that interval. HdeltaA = 8.1 angstrom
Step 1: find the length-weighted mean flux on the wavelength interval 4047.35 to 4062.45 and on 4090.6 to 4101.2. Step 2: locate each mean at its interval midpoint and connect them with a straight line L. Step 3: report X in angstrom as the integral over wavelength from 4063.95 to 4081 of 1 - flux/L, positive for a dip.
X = 1.79 angstrom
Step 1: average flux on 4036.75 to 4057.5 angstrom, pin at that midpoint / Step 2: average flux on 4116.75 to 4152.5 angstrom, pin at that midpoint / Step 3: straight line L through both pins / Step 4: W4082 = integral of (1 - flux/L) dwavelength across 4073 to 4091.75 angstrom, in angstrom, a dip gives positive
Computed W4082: 5.5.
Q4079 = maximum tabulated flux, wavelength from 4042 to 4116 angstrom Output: 11.83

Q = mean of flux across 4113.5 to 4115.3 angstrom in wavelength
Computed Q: 6.83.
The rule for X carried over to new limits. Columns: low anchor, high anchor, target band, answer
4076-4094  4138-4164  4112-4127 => 1.09 angstrom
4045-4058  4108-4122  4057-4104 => 6.49 angstrom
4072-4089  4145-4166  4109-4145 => 0.96 angstrom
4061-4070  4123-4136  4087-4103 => 1.97 angstrom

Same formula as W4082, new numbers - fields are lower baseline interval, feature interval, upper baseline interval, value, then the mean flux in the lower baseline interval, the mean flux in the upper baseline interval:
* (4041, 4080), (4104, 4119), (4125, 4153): 2.52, 8.51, 7.83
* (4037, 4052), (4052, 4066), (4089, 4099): 0.89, 10.3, 6.72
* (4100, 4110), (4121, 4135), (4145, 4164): -0.24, 6.72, 7.79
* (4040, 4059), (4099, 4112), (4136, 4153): 2.49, 9.5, 8.08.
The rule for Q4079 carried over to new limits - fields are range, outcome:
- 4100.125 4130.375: 8.679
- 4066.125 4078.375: 9.561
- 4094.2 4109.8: 9.142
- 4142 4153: 9.308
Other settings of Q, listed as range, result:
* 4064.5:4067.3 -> 7.05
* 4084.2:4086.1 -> 5.83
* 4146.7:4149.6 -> 8.72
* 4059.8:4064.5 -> 9.04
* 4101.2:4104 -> 4.5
